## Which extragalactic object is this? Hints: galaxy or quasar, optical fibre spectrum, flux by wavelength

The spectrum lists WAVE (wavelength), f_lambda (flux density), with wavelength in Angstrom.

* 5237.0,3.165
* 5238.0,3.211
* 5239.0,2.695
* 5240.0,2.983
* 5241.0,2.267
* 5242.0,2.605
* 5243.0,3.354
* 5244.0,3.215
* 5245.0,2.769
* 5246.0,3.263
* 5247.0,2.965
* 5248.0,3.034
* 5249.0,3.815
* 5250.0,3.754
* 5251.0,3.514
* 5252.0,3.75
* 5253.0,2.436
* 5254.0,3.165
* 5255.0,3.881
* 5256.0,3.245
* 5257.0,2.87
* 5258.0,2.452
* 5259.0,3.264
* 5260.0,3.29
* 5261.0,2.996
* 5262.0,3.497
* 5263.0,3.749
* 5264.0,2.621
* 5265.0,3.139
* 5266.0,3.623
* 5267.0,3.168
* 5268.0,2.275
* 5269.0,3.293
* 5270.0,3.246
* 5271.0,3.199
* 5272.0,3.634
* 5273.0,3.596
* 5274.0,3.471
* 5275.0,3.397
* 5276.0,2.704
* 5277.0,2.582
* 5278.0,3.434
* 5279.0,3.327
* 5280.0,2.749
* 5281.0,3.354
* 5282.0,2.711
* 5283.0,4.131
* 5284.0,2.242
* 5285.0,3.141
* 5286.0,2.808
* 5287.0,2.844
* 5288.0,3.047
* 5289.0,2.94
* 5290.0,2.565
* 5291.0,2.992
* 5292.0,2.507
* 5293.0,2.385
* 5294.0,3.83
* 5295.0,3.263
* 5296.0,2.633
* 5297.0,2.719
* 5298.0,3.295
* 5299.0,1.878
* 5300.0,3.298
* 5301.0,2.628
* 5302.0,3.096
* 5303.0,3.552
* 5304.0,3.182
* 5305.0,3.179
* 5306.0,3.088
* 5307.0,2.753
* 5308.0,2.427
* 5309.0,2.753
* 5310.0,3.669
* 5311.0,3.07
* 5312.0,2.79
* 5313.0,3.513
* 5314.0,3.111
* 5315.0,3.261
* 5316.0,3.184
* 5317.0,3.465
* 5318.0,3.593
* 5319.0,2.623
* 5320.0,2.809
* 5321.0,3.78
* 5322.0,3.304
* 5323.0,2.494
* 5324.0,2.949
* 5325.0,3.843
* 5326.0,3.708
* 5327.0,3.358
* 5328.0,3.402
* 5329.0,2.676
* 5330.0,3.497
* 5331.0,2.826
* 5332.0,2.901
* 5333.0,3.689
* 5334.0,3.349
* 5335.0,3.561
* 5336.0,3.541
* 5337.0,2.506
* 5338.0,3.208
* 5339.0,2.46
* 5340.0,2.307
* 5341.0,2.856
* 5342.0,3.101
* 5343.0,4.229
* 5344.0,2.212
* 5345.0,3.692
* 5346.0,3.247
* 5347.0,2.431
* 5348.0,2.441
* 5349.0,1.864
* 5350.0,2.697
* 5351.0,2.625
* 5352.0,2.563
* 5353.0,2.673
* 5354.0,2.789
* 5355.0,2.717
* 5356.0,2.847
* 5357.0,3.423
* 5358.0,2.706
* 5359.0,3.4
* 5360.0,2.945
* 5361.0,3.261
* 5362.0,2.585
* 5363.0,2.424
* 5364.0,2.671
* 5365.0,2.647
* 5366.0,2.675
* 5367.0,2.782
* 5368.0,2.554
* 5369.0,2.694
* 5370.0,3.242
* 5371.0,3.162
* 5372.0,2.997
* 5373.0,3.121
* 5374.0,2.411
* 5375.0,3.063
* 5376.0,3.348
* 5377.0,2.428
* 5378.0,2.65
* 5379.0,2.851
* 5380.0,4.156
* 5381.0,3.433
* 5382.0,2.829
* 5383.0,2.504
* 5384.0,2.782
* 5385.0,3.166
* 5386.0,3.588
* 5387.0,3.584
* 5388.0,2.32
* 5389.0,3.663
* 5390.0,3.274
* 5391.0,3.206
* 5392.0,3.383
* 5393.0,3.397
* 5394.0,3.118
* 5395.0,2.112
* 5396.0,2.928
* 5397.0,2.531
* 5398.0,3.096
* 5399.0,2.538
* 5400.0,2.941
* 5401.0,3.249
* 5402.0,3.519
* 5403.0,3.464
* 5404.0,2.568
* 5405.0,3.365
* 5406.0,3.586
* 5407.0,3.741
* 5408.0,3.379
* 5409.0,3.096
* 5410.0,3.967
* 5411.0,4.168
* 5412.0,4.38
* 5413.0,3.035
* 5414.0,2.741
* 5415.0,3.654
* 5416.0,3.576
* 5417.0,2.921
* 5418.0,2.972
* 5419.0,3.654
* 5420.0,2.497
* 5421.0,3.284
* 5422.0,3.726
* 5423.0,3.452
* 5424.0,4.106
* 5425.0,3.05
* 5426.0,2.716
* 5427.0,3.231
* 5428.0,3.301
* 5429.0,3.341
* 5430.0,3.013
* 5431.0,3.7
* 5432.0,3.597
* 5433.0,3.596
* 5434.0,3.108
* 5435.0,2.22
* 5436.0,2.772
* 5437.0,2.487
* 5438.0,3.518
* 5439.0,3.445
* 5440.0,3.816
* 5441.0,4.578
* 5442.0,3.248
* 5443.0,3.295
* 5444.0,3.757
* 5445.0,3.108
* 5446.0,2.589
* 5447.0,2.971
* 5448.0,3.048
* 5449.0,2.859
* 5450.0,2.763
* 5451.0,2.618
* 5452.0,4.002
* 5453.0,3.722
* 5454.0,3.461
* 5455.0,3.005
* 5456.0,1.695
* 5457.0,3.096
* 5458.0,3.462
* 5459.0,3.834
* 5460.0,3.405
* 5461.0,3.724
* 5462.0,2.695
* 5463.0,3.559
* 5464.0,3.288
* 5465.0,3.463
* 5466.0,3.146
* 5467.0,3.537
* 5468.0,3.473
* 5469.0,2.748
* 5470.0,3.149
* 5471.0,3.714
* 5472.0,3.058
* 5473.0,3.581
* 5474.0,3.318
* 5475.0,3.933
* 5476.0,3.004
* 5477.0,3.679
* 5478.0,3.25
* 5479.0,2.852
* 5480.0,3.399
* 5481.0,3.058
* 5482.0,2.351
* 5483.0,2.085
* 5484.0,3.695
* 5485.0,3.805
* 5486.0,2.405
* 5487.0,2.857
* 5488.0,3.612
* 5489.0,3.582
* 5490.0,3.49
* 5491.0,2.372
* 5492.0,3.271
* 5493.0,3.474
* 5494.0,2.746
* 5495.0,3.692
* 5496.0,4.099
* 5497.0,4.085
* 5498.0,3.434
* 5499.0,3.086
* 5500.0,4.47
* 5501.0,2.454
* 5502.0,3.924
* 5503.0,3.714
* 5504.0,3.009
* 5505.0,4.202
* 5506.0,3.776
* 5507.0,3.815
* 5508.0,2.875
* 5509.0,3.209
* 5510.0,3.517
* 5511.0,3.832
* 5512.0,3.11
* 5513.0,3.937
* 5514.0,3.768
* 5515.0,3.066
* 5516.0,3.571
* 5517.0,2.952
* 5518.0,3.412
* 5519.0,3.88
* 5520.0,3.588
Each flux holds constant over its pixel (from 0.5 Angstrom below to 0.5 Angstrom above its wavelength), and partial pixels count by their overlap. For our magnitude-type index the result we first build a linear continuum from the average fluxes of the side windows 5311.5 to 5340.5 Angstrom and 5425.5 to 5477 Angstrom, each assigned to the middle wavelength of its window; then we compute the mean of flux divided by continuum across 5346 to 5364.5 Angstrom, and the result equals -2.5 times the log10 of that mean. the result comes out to 0.16 mag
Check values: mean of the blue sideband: 3.16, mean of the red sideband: 3.25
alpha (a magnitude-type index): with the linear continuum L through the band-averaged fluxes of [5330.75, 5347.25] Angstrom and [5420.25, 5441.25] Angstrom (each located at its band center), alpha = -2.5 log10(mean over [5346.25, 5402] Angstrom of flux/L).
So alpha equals 0.09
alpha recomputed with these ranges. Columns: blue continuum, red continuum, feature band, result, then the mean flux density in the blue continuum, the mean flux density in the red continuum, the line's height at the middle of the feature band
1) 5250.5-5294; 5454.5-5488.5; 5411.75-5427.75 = -0.04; 3.11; 3.2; 3.18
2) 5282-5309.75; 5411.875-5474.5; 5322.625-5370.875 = 0.04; 2.94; 3.26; 3.05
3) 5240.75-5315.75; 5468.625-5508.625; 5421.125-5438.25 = 0.01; 3.09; 3.33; 3.26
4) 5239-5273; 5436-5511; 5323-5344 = 0.02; 3.16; 3.3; 3.21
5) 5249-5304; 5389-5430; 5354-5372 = 0.12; 3.1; 3.26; 3.2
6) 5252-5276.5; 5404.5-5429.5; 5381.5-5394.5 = 0.07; 3.19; 3.4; 3.36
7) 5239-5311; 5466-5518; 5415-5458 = 0.02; 3.07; 3.35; 3.28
